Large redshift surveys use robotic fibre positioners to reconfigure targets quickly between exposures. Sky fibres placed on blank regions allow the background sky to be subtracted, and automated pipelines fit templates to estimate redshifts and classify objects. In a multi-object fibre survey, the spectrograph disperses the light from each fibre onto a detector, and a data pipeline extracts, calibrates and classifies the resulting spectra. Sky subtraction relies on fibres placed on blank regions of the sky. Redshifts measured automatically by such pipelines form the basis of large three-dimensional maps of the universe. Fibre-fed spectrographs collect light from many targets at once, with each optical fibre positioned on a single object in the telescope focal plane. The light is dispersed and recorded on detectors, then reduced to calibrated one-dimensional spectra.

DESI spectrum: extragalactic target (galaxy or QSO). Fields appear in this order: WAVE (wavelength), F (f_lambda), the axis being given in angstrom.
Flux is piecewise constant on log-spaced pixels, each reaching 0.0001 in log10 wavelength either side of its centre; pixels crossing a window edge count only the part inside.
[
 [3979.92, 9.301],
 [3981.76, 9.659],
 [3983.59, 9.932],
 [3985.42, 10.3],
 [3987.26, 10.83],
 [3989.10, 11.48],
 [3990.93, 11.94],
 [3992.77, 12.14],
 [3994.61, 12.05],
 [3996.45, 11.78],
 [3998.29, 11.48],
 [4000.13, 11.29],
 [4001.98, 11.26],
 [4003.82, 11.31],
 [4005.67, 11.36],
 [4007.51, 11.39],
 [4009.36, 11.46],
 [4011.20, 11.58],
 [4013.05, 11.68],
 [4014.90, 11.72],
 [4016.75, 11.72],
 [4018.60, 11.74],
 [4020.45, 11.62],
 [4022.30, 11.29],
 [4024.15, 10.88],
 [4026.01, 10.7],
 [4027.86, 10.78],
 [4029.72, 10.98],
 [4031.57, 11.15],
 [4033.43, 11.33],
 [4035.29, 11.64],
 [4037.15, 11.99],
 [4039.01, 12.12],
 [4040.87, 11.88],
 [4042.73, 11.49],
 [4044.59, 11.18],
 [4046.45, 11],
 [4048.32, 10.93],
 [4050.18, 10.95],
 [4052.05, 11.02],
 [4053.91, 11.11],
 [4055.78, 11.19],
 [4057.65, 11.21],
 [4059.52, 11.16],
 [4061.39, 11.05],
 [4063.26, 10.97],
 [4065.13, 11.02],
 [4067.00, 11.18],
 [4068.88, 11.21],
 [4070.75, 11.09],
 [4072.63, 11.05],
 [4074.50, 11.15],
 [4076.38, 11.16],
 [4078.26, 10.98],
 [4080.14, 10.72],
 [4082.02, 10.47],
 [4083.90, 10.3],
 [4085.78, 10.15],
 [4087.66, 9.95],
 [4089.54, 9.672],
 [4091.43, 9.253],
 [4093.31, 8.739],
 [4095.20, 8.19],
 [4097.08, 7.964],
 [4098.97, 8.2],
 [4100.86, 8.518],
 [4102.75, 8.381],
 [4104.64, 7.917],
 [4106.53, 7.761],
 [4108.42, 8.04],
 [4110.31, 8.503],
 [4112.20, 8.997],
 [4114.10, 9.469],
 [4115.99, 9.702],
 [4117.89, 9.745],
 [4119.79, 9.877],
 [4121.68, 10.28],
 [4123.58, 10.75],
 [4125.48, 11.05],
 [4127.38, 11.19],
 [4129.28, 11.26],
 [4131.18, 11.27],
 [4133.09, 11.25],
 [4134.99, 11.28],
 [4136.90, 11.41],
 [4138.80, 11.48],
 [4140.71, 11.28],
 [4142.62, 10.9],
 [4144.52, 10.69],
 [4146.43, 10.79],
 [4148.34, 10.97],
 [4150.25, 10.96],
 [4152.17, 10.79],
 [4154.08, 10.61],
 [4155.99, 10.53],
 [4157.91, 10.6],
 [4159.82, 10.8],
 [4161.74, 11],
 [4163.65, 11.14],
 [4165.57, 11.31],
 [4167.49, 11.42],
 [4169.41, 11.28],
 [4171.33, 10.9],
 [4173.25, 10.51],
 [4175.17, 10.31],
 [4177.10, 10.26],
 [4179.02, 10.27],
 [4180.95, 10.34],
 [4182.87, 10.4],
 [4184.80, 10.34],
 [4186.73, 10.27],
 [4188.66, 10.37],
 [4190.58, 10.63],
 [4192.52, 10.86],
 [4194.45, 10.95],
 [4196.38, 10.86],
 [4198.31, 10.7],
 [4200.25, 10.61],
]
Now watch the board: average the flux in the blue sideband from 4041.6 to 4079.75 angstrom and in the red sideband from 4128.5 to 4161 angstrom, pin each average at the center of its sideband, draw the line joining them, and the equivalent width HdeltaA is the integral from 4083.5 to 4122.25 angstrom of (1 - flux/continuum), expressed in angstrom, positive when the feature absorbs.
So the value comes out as 7.18 angstrom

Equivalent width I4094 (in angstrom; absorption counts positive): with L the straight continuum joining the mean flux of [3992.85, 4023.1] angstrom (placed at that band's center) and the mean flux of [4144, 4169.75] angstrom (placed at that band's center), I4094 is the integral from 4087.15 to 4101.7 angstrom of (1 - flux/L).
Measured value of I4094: 3.1 angstrom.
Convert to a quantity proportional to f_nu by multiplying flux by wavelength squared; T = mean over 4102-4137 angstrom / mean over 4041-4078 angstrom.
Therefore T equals 0.91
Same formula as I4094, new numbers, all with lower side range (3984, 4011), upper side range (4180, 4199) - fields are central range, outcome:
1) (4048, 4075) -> 0.10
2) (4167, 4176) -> -0.18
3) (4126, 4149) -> -0.74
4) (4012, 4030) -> -0.02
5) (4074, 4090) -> 0.77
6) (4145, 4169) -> -0.45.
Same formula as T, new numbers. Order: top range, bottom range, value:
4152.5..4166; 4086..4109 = 1.30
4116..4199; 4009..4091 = 1.02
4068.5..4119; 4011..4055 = 0.86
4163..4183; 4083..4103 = 1.23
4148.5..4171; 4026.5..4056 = 1.03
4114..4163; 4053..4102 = 1.08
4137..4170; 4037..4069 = 1.03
